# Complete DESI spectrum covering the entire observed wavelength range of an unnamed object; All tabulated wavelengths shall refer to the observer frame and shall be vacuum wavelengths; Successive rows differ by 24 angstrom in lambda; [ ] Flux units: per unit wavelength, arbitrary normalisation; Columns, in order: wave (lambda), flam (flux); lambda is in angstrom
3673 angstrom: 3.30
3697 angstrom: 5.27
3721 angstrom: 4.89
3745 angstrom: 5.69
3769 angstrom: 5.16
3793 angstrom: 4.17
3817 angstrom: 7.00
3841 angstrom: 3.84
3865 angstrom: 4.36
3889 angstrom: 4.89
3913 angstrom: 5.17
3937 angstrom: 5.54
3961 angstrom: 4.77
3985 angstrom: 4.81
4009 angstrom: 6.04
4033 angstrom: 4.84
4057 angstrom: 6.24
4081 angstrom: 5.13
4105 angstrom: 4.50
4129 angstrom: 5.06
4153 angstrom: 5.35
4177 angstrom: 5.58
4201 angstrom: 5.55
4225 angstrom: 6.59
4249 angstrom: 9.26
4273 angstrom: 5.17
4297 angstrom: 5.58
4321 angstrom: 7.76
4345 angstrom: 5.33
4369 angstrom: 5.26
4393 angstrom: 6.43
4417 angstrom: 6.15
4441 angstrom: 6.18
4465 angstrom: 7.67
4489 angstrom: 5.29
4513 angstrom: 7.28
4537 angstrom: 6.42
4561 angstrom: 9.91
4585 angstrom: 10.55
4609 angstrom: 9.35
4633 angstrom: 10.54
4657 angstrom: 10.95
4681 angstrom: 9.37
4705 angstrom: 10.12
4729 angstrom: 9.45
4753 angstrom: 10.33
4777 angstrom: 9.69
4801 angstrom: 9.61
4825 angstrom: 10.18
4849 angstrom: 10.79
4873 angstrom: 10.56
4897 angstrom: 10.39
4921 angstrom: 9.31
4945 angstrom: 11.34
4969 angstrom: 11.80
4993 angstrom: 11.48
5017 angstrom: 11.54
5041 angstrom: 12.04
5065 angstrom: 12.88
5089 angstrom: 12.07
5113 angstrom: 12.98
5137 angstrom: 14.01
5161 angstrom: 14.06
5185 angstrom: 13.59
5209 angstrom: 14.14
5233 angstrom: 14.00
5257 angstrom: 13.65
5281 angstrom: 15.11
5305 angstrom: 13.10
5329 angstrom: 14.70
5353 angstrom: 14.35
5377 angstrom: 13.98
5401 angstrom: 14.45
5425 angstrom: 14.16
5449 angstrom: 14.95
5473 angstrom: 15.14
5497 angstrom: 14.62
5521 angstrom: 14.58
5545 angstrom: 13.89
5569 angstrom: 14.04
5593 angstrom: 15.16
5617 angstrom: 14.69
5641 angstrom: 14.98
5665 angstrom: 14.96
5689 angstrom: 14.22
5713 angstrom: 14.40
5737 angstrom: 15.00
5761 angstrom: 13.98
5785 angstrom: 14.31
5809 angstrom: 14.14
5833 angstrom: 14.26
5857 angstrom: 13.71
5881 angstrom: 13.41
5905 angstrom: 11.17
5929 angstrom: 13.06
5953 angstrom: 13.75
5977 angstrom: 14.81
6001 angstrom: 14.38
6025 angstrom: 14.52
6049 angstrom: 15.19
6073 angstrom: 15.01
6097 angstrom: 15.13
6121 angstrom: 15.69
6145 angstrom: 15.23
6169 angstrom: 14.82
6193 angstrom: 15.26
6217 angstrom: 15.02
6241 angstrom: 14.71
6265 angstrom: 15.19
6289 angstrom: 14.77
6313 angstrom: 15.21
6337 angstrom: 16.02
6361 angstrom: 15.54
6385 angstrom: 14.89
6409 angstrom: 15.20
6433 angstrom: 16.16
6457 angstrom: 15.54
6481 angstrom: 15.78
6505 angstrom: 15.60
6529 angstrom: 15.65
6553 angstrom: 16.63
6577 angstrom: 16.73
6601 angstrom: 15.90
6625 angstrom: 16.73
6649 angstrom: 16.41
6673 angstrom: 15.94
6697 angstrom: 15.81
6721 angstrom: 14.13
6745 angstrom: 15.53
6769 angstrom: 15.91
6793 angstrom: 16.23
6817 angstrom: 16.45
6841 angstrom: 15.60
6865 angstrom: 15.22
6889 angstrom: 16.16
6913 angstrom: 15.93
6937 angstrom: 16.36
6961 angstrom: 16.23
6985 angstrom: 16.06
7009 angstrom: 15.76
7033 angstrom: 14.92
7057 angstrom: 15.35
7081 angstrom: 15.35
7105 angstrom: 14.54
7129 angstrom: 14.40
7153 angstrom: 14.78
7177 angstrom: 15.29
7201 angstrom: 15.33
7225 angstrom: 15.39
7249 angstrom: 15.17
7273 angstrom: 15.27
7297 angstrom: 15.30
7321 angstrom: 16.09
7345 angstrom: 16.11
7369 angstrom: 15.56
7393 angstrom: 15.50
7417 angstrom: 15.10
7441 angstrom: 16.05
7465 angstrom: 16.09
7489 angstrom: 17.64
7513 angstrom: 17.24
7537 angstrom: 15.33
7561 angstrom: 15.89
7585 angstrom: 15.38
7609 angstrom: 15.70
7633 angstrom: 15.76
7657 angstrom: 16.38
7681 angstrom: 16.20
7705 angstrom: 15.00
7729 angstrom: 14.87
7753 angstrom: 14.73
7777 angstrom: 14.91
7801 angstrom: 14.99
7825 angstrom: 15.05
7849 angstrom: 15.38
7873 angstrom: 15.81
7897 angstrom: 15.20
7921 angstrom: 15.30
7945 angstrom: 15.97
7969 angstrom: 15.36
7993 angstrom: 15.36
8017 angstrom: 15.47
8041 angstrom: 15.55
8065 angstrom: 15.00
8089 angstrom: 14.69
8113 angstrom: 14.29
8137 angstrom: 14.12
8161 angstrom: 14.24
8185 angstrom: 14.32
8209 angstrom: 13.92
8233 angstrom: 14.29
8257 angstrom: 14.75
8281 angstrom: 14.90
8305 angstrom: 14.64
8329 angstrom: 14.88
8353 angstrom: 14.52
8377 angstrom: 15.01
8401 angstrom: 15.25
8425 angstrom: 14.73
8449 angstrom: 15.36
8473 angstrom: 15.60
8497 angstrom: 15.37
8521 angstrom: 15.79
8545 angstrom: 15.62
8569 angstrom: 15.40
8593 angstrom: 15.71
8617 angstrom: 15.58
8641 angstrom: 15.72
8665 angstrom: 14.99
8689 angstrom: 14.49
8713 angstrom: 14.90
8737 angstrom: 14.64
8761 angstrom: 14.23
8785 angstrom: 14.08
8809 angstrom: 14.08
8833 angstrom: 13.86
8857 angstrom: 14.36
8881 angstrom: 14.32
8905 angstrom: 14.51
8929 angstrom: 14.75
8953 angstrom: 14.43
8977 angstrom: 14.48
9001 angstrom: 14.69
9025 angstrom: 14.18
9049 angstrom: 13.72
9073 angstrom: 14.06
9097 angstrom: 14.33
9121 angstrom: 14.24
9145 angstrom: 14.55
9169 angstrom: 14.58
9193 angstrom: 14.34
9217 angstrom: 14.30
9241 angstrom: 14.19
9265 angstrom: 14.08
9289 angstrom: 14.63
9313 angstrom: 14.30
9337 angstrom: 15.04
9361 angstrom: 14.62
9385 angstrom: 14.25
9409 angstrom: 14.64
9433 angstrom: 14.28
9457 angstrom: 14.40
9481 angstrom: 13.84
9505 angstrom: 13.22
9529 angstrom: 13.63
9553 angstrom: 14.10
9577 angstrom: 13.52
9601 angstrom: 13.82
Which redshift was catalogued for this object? 0.141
